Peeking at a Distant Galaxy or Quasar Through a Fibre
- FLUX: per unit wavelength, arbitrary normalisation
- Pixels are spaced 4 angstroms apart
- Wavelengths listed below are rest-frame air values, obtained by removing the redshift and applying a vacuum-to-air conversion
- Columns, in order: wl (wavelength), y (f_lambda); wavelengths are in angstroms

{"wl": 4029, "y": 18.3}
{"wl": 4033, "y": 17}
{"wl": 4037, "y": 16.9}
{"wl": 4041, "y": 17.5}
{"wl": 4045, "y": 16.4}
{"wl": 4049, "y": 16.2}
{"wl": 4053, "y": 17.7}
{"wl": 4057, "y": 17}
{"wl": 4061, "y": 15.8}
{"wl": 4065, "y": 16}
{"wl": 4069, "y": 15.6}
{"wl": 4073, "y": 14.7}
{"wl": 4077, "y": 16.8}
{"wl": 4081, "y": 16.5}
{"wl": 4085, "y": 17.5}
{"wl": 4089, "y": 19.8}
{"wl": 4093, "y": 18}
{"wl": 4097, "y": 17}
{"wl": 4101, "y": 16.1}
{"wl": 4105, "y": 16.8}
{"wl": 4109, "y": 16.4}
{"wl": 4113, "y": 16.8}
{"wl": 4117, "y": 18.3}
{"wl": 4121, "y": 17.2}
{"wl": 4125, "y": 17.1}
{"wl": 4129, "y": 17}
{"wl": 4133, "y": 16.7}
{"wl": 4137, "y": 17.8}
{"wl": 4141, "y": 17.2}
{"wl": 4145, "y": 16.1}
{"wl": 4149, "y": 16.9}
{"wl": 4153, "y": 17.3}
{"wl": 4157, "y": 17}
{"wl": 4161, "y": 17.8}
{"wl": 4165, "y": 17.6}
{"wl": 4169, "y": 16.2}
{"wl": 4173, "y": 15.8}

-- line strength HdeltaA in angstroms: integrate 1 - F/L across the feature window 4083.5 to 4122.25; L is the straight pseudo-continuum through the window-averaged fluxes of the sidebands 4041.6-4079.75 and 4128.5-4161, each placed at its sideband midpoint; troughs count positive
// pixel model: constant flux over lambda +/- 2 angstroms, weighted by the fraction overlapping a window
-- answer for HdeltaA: -1.68 angstroms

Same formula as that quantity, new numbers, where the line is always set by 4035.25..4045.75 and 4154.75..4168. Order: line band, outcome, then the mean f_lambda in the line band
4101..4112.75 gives 0.4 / 16.5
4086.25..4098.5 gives -0.8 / 18.3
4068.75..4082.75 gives 1.0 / 15.9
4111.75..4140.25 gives 0.0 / 17.3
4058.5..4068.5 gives 0.7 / 15.9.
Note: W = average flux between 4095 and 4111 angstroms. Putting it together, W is 16.6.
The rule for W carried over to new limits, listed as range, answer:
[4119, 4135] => 17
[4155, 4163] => 17.4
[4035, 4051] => 16.8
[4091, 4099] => 17.5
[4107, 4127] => 17.2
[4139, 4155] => 16.9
